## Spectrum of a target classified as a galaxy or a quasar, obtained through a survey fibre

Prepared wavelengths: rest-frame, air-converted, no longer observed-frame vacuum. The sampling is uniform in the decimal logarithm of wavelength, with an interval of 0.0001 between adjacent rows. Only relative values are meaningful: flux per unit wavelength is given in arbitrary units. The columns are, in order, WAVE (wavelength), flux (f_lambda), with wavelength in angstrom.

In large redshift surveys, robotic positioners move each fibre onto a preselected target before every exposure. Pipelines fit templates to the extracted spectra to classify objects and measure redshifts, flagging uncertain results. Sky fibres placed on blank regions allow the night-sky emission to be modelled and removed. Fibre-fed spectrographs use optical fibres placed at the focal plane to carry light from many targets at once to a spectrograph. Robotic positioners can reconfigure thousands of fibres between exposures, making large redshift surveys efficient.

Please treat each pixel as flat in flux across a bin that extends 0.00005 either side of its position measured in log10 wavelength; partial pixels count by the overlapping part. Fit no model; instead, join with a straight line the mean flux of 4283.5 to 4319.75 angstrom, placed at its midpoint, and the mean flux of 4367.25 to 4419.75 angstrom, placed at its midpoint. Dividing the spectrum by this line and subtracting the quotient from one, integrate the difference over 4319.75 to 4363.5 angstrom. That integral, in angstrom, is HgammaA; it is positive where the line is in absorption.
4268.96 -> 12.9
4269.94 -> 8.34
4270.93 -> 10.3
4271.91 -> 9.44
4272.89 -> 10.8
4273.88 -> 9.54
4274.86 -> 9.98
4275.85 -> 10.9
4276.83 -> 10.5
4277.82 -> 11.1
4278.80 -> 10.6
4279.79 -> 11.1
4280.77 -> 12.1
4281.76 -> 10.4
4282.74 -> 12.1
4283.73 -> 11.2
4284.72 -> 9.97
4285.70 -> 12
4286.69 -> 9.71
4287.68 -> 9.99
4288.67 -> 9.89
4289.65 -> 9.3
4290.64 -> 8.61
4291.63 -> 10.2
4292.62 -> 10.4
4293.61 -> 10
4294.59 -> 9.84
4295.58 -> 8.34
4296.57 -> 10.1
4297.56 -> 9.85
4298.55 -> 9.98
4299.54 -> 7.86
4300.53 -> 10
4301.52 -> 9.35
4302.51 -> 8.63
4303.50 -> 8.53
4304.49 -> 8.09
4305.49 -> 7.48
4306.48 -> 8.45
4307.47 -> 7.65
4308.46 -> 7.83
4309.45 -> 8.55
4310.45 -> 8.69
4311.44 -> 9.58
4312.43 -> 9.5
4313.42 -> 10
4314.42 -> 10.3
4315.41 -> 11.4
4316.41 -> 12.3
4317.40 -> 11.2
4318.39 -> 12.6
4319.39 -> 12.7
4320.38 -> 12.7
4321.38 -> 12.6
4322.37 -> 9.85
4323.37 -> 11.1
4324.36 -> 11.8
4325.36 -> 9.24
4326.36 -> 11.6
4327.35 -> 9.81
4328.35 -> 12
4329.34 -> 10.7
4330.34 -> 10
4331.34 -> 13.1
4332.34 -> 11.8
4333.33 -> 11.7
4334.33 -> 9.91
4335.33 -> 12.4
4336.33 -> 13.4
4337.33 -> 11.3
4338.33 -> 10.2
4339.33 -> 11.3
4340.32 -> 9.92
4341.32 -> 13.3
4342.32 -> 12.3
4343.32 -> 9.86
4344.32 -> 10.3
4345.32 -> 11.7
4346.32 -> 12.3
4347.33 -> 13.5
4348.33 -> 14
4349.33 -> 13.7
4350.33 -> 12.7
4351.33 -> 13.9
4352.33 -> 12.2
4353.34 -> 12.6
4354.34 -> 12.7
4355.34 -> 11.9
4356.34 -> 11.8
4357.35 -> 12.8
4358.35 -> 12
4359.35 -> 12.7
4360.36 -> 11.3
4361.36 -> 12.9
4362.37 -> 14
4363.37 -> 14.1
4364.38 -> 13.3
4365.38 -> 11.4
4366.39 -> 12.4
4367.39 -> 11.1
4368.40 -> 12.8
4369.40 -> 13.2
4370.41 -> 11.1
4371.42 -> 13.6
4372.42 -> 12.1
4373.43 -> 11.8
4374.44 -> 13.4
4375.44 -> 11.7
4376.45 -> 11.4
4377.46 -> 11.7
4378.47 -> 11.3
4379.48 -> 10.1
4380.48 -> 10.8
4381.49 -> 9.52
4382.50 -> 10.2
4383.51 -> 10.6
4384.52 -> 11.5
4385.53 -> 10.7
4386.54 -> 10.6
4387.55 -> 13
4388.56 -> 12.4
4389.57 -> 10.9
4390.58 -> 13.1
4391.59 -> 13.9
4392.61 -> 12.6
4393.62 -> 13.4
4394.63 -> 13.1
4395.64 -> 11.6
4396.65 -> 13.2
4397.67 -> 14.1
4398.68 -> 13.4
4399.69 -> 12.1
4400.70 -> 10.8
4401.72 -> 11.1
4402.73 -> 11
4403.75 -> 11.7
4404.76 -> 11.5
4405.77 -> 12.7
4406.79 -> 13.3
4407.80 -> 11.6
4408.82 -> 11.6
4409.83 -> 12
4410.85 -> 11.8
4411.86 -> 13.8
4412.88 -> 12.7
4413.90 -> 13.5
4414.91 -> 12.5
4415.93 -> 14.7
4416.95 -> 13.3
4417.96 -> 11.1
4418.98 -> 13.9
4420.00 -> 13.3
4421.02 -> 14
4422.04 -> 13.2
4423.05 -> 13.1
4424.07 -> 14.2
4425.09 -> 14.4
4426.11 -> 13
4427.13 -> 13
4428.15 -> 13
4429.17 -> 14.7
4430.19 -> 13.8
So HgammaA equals -4.6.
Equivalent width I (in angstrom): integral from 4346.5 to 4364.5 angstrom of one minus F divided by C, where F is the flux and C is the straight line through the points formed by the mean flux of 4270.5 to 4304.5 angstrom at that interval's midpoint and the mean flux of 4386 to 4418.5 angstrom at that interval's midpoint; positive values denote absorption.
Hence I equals -2.2 angstrom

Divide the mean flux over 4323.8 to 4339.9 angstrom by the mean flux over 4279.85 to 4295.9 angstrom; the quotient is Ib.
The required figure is 1.1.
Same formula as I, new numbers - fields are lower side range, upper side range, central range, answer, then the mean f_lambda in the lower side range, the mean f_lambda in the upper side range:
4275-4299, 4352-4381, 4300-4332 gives 2.3 angstrom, 10.3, 12.2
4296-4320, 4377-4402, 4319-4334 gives -1.8 angstrom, 9.62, 11.8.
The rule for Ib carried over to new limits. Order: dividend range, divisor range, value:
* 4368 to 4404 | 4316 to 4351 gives 1.02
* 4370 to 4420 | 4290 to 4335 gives 1.20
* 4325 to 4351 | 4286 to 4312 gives 1.28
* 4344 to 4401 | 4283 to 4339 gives 1.19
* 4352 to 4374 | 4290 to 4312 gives 1.38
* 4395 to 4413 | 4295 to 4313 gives 1.39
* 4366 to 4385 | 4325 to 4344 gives 1.03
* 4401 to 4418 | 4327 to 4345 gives 1.09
